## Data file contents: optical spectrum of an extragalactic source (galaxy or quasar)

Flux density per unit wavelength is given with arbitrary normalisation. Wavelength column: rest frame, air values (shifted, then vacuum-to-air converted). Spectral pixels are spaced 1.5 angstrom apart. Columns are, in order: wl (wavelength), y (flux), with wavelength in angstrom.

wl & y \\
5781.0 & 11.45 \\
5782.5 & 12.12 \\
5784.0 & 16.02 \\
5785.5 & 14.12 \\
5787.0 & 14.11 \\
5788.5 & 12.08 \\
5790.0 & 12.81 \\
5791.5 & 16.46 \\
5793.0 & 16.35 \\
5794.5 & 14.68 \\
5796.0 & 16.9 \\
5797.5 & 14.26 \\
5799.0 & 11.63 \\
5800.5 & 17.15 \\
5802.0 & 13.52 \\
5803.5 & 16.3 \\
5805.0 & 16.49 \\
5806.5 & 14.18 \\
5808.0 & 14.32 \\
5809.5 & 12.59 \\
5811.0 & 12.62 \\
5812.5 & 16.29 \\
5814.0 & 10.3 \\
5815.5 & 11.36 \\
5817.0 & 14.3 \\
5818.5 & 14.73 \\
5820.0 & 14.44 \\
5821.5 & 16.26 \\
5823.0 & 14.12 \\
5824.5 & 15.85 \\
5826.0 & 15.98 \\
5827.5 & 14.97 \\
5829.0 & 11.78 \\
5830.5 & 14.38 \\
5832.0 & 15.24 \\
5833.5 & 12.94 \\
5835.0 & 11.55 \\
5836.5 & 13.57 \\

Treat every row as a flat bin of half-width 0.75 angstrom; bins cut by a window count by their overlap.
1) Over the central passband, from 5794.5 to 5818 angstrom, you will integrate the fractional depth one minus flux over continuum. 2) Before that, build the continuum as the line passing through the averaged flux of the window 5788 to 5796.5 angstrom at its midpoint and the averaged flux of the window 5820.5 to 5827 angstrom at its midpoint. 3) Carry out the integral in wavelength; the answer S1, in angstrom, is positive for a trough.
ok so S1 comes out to 1.5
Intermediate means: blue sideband 14.9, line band 14.2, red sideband 15.5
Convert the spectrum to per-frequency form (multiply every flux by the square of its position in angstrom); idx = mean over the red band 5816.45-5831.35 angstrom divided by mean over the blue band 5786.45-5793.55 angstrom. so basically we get 1.04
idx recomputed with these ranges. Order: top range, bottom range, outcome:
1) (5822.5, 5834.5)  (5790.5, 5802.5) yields 0.96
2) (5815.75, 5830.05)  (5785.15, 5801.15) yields 1.01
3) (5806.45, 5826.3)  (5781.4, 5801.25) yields 0.98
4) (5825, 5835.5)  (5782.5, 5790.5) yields 1.03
